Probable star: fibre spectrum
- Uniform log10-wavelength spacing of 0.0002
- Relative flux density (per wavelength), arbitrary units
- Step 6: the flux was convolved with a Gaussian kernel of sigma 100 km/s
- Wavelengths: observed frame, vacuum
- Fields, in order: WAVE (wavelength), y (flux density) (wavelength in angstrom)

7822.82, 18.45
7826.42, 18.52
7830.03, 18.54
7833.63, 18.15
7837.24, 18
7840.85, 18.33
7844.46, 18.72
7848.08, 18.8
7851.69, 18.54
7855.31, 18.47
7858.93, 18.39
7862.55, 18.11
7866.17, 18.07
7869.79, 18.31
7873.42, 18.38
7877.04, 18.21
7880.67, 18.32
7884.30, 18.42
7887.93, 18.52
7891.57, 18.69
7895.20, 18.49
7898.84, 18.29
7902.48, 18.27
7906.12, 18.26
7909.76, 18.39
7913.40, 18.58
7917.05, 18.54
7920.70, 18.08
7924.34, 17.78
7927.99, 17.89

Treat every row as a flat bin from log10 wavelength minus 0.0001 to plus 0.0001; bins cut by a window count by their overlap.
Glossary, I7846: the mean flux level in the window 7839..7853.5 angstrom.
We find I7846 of 18.6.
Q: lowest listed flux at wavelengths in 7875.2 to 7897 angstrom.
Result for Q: 18.21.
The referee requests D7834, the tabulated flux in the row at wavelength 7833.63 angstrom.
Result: 18.15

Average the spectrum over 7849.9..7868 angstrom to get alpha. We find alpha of 18.3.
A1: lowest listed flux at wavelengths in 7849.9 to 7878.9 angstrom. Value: 18.07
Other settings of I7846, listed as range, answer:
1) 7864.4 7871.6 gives 18.2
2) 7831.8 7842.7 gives 18.2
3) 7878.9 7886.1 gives 18.4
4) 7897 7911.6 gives 18.3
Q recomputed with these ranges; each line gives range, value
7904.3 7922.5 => 18.08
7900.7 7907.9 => 18.26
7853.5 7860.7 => 18.39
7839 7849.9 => 18.33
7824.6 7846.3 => 18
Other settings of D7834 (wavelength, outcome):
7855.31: 18.47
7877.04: 18.21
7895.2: 18.49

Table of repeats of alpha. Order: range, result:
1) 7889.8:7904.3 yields 18.4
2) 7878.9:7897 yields 18.5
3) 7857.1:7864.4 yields 18.2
